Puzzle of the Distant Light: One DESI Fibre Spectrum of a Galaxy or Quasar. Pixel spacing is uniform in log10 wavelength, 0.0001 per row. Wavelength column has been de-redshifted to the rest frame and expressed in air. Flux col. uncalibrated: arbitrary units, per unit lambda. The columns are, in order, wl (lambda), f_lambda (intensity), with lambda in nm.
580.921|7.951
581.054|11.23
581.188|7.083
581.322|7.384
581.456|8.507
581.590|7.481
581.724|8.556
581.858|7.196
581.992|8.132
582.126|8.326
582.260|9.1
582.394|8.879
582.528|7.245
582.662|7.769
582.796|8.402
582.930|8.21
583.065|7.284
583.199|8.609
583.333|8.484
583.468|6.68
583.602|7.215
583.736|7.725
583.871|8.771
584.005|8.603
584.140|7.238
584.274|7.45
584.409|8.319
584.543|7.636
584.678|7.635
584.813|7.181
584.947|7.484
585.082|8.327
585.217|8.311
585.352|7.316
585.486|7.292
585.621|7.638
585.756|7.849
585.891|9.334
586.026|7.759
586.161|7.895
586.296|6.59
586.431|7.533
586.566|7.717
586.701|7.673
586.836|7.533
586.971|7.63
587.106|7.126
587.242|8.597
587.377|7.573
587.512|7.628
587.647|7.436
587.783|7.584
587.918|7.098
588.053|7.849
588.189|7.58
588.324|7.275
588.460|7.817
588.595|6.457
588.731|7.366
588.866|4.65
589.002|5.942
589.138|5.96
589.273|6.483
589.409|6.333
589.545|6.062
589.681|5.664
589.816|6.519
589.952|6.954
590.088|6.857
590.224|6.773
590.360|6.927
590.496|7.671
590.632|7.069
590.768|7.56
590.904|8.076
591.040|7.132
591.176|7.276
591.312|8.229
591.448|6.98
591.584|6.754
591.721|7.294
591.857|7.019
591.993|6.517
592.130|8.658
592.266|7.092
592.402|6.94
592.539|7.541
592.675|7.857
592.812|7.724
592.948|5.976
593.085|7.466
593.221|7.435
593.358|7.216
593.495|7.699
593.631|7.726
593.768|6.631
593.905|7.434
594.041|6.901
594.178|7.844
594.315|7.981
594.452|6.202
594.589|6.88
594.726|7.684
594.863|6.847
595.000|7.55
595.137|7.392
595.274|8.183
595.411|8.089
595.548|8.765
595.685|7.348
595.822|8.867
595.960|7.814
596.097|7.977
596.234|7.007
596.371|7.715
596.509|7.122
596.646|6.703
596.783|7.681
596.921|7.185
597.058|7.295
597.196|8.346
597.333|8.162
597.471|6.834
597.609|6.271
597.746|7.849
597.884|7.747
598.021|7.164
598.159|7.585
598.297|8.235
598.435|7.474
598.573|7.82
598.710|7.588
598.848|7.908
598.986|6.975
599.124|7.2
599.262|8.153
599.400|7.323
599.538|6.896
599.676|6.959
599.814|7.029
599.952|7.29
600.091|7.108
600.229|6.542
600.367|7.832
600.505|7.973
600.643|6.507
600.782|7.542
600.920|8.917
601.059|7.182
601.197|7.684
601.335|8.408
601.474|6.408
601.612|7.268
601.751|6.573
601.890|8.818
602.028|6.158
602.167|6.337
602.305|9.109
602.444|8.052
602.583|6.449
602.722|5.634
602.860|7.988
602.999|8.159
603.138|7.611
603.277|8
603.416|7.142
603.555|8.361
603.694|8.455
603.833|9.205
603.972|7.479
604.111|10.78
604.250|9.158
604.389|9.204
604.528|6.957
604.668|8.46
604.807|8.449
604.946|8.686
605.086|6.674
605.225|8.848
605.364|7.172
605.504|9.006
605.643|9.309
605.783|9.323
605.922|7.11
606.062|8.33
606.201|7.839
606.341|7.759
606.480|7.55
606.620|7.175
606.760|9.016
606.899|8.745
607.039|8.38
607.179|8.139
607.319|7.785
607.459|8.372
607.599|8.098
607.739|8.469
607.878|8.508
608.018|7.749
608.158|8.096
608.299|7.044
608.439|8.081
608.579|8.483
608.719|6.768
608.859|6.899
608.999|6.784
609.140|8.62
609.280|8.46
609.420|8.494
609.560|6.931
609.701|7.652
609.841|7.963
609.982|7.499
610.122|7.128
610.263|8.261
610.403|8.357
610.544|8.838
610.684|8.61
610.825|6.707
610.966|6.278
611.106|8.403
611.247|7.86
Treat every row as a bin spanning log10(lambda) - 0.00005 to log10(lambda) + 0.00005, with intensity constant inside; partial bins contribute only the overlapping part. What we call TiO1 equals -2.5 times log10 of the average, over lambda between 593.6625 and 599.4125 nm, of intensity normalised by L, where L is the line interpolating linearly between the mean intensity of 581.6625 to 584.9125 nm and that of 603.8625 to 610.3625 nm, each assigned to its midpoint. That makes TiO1 0.07 mag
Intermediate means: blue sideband 7.94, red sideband 8.09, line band 7.52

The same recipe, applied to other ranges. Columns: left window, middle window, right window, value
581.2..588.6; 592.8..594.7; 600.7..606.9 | 0.09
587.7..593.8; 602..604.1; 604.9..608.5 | 0.02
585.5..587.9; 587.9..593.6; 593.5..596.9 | 0.08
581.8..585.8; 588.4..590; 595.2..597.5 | 0.23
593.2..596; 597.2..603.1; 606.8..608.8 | 0.05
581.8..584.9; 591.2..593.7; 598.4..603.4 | 0.05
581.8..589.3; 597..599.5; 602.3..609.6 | 0.05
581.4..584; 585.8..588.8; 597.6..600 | 0.04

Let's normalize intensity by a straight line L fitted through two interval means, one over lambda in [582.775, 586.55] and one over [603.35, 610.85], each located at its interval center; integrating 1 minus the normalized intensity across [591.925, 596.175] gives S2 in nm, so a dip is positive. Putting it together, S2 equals 0.24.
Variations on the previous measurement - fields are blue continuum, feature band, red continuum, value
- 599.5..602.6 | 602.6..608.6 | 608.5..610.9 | -0.44 nm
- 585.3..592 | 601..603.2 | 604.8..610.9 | 0.11 nm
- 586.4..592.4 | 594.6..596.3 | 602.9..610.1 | -0.07 nm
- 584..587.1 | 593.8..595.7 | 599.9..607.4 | 0.07 nm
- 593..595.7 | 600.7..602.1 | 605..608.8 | 0.06 nm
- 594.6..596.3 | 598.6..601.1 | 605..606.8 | 0.16 nm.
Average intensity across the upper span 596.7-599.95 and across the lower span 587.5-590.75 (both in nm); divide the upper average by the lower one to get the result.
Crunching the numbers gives 1.09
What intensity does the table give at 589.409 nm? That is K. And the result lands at 6.333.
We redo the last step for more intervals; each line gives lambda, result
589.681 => 5.664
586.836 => 7.533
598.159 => 7.585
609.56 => 6.931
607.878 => 8.508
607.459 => 8.372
